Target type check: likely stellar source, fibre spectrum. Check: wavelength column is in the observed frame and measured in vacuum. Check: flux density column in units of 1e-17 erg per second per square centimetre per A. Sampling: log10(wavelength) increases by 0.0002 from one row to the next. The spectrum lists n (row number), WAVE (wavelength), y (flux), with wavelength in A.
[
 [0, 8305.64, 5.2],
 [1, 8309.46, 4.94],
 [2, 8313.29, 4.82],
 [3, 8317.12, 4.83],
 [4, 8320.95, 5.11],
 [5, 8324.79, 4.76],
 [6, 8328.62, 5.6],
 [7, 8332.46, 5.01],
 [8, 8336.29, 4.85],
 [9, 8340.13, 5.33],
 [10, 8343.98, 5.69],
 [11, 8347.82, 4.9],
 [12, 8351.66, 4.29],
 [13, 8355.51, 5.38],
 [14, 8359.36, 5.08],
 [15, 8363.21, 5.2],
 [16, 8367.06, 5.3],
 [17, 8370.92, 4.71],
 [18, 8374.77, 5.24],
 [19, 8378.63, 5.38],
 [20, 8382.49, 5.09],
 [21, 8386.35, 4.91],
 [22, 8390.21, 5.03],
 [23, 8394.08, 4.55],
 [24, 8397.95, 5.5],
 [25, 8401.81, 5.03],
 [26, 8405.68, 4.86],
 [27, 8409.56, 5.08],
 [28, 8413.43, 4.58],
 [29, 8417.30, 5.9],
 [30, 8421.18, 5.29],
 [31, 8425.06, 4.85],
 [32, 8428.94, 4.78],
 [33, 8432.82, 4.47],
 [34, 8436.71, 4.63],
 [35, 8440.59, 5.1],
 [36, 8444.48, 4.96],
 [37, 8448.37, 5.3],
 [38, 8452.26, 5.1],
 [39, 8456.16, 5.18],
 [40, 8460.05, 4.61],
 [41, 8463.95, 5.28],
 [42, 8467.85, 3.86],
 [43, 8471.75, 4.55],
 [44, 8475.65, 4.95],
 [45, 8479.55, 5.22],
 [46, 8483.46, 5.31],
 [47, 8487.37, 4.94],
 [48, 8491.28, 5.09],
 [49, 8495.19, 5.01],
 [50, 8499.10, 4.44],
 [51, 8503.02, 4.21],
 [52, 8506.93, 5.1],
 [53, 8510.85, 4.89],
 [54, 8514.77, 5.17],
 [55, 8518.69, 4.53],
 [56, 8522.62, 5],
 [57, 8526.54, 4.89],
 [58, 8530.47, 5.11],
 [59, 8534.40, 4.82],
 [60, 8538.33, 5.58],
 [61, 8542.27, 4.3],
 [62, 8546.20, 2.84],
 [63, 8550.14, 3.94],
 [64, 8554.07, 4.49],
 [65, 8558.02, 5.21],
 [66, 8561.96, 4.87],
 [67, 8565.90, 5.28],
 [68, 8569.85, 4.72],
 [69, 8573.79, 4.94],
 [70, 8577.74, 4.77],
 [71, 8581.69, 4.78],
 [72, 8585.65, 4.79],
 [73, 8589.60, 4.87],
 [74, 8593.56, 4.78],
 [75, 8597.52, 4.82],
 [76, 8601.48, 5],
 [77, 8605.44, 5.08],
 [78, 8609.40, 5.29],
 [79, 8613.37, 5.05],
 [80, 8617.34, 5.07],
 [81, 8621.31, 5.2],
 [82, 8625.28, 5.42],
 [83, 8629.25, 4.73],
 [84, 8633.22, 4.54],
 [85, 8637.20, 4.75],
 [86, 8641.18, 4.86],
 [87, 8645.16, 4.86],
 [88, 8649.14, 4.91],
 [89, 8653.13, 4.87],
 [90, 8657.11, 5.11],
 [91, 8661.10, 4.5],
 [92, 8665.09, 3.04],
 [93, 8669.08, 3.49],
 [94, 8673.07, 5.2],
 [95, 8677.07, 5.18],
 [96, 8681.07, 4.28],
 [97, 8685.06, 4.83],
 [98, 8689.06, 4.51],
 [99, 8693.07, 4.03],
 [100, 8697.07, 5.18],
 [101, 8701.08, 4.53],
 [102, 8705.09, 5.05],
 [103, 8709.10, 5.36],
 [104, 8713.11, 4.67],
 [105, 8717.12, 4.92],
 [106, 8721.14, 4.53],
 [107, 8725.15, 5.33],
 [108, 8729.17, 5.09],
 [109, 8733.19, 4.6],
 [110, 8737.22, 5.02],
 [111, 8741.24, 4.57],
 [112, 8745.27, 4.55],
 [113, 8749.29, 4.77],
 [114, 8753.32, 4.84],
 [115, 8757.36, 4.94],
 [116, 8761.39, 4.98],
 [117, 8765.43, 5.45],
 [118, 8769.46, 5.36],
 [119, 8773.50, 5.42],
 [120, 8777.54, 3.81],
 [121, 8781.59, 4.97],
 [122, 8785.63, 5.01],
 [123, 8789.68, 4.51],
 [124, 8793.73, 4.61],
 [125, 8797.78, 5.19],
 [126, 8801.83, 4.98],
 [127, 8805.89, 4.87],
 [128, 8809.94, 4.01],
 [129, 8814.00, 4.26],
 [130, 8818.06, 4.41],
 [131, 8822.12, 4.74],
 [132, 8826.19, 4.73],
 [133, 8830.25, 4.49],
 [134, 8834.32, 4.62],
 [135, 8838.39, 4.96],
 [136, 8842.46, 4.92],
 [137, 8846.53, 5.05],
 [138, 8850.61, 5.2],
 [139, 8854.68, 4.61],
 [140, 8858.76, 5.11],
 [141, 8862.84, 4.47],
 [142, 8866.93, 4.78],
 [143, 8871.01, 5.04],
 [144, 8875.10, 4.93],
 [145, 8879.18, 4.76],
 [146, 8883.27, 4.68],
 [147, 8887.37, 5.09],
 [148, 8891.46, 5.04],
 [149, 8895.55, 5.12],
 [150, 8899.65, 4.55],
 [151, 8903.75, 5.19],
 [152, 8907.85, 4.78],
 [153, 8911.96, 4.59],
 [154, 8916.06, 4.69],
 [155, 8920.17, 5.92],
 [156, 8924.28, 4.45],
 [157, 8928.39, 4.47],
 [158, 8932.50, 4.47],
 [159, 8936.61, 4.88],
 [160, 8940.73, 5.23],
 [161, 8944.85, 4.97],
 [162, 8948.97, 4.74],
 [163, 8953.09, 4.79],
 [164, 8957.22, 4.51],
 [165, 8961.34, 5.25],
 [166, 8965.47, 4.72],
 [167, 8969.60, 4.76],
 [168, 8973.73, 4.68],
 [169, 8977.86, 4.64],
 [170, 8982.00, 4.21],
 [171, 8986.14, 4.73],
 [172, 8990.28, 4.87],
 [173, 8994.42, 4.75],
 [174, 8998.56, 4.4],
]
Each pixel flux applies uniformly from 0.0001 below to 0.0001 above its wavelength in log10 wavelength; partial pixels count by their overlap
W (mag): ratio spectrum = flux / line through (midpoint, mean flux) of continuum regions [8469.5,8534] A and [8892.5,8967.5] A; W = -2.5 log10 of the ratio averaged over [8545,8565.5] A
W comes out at 0.11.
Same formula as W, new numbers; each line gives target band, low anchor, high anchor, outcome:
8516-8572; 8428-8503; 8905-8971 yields 0.039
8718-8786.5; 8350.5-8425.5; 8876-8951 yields 0.008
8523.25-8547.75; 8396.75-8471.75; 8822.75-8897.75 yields 0.065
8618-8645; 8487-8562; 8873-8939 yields -0.038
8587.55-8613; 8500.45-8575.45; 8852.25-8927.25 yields -0.050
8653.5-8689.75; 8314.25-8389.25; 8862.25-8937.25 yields 0.107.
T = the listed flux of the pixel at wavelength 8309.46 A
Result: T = 4.94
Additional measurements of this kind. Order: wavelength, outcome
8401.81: 5.03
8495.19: 5.01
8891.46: 5.04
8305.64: 5.2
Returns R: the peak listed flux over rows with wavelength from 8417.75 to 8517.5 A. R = 5.31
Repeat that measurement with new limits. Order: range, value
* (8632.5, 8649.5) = 4.91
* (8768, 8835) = 5.42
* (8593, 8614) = 5.29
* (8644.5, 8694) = 5.2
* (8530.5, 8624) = 5.58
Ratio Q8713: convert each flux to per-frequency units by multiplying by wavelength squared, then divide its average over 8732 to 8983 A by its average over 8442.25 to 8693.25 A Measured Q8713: 1.07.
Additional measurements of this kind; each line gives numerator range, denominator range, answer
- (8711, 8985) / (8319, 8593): 1.07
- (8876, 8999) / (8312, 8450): 1.08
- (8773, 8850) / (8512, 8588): 1.05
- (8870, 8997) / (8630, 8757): 1.08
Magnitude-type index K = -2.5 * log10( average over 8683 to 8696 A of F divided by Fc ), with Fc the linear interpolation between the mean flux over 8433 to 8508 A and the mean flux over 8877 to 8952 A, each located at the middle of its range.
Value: 0.08 mag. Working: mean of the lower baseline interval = 4.87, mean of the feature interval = 4.51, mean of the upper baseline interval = 4.87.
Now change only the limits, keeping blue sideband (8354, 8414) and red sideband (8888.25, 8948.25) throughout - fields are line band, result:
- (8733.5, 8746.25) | 0.053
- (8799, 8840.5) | 0.068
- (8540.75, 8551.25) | 0.345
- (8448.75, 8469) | 0.035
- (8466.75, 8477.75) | 0.119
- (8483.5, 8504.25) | 0.049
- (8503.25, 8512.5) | 0.037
